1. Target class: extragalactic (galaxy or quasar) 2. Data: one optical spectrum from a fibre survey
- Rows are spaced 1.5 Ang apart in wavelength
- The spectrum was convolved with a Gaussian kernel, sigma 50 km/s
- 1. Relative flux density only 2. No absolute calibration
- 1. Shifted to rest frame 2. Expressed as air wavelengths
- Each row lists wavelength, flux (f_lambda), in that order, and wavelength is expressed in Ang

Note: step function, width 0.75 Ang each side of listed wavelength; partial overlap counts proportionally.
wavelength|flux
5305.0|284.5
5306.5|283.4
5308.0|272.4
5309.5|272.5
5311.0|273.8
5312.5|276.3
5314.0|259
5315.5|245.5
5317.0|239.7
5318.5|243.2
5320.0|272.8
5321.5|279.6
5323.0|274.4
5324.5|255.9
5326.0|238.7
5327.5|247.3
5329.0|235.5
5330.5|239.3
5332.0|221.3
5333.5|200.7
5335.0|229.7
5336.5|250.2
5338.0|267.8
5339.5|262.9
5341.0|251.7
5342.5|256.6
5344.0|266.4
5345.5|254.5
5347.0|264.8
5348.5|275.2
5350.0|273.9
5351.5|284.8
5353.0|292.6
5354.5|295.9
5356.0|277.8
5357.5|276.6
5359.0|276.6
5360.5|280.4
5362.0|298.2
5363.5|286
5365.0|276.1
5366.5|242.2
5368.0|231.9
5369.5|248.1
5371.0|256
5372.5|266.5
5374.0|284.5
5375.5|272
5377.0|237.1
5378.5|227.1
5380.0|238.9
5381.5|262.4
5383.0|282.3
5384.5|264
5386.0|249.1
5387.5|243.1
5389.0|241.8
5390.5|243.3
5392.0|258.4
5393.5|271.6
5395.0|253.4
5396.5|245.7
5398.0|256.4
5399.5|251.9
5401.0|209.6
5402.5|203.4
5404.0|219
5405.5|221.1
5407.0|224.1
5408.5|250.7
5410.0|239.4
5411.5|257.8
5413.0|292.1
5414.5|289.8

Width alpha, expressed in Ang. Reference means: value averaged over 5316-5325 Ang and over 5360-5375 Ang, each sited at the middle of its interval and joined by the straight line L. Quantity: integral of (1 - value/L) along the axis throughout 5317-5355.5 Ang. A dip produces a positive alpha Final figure 0.8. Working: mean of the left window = 261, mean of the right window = 267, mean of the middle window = 257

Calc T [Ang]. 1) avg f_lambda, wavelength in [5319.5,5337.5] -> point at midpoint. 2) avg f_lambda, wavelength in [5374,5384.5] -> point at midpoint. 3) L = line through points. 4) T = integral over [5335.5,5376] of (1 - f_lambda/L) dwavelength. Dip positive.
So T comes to -2.9 Ang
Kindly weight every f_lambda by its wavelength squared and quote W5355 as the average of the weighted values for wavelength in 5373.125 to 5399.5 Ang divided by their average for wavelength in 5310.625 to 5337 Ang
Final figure 1.05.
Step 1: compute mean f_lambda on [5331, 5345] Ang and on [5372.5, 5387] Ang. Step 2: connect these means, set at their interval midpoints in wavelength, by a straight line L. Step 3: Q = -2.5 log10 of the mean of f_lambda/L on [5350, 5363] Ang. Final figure -0.14 mag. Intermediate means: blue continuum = 245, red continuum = 258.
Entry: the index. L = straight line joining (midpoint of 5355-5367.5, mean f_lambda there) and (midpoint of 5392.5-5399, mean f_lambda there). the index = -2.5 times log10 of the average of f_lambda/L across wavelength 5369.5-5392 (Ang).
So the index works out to 0.044 mag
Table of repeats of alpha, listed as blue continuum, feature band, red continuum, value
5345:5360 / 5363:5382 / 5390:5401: 0.72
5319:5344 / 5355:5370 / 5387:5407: -1.56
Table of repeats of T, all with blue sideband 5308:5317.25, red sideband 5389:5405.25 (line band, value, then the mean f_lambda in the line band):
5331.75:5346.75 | 0.5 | 248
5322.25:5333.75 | 0.8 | 241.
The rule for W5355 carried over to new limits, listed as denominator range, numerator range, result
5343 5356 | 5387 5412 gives 0.89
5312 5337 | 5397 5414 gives 1.00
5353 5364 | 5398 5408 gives 0.80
